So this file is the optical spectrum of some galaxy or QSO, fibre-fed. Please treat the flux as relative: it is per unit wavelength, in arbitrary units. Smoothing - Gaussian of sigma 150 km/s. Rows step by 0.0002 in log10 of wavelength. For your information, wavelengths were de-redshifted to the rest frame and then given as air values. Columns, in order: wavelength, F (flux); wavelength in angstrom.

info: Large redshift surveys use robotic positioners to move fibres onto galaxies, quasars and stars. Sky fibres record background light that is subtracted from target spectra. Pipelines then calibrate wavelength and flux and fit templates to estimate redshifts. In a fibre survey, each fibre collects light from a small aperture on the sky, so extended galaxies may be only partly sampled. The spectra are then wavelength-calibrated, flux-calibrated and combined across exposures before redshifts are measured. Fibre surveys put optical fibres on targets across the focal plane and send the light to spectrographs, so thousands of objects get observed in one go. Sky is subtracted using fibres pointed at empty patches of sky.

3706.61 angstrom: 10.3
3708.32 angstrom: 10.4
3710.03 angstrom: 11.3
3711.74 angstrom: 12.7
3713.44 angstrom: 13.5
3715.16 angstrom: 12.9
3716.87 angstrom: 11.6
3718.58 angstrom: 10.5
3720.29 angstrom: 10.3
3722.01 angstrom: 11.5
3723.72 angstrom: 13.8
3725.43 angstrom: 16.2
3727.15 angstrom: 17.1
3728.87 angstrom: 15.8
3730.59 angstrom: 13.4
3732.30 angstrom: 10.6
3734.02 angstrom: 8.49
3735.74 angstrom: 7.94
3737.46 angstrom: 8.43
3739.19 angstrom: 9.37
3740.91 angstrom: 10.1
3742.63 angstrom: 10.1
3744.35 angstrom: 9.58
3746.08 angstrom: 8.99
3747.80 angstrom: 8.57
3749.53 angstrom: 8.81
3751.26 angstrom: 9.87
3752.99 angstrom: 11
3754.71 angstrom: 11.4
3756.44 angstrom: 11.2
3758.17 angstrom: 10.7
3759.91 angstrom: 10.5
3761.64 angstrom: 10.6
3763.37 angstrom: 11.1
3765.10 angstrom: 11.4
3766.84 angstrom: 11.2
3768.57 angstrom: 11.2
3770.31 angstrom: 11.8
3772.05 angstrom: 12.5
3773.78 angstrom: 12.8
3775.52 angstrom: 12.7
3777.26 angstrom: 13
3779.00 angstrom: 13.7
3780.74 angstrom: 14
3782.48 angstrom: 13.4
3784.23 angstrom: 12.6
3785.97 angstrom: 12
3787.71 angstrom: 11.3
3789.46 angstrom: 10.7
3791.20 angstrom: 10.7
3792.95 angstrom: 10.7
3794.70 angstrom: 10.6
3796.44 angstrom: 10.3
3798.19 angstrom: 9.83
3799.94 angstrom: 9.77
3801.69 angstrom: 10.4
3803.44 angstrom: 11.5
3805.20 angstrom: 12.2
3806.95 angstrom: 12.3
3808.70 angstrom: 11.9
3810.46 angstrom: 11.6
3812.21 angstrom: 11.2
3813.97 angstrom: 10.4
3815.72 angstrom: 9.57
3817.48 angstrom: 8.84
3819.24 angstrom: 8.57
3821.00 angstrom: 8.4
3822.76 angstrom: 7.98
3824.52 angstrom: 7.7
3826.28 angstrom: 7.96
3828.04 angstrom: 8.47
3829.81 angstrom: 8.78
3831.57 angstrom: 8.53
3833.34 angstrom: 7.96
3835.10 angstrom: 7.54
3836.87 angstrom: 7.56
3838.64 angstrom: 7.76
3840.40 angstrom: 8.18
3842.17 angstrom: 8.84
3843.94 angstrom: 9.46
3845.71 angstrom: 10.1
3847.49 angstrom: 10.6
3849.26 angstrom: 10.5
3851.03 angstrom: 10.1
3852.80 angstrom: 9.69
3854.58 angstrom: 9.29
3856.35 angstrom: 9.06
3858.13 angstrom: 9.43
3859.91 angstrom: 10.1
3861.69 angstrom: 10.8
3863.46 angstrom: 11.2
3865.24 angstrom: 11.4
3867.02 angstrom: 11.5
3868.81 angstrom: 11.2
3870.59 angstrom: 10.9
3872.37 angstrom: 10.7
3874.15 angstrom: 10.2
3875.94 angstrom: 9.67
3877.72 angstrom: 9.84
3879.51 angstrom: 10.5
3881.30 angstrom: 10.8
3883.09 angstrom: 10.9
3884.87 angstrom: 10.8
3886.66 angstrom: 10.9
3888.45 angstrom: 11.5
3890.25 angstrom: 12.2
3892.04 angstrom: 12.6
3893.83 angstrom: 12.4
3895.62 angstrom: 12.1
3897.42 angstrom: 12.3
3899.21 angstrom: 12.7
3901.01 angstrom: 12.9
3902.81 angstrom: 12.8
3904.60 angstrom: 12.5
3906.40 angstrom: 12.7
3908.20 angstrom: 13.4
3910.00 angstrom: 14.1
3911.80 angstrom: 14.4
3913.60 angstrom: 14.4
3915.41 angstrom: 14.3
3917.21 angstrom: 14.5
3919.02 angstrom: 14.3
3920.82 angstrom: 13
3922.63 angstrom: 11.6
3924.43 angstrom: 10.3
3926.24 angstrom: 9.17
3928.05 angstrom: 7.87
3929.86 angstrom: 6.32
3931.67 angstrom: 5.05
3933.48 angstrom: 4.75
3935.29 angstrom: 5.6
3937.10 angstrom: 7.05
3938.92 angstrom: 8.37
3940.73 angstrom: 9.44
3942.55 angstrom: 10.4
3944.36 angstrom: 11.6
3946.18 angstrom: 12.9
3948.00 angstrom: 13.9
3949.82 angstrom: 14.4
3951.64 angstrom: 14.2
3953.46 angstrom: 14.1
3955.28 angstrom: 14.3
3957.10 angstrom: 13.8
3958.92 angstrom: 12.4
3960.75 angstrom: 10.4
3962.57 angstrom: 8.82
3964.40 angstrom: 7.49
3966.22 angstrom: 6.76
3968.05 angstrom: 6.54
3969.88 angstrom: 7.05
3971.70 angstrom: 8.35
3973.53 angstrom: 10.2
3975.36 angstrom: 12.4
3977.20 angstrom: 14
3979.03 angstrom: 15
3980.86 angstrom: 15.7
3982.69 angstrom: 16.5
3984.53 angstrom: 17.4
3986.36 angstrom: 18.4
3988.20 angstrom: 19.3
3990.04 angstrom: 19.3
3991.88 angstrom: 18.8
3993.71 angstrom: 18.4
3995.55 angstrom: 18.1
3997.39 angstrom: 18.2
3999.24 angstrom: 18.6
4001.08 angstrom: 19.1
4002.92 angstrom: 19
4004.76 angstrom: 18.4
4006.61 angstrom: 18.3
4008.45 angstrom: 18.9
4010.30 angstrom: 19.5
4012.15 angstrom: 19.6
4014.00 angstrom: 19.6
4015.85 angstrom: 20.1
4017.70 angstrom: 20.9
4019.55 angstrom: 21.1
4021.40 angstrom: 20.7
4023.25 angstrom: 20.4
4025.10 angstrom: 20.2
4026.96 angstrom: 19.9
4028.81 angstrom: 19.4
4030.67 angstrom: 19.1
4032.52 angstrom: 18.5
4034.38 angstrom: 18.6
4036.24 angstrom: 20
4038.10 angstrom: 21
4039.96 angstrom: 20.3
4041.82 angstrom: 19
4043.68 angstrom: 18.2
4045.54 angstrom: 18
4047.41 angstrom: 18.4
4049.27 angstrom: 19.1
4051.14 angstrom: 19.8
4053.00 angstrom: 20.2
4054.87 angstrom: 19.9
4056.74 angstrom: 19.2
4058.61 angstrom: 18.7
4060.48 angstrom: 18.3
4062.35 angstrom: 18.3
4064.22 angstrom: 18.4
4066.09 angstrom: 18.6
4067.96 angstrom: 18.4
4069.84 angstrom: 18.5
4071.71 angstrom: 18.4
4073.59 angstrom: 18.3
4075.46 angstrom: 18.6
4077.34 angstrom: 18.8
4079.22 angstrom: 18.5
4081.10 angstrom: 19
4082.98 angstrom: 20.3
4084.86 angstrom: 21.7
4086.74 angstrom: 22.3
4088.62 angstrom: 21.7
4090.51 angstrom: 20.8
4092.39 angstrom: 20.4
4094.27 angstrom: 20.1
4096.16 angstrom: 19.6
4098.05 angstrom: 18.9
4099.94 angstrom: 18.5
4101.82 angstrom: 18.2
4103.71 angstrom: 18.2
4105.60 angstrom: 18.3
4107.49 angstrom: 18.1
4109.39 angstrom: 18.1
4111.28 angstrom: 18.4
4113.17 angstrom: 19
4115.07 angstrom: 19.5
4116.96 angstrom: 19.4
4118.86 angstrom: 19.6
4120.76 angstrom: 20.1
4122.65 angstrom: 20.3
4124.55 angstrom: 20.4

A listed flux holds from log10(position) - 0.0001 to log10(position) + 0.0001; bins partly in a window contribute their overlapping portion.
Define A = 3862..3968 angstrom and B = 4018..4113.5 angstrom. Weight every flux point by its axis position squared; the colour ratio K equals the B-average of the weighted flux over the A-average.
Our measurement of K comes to 1.86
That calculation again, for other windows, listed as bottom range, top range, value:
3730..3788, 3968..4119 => 1.94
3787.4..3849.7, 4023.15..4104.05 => 2.27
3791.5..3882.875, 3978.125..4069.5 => 2.11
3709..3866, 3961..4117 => 1.93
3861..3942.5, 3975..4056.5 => 1.81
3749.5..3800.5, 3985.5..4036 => 1.90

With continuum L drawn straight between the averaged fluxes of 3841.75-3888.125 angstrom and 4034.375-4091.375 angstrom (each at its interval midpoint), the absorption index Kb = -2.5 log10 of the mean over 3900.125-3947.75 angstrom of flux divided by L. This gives 0.18 mag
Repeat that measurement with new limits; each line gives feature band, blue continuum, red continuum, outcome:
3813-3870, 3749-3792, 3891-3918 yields 0.318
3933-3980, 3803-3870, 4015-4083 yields 0.383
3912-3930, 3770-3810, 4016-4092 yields 0.292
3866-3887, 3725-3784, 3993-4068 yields 0.360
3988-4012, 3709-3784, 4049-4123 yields -0.089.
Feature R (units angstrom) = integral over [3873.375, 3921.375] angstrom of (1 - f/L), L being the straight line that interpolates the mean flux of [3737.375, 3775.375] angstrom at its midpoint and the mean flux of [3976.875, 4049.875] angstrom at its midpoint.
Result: 9.0 angstrom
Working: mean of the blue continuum 10.6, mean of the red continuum 18.9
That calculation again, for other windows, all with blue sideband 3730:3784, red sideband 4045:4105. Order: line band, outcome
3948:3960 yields 1.7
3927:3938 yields 6.6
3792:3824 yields 5.1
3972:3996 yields 1.0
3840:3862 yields 6.0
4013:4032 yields -2.4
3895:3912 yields 2.1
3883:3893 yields 2.0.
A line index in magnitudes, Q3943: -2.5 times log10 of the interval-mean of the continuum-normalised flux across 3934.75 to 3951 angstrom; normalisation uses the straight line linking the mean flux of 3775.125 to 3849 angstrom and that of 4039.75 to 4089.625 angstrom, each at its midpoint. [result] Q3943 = 0.373 mag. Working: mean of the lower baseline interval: 10.2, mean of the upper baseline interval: 19.2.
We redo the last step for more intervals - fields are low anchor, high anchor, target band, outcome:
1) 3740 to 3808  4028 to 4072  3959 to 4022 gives 0.10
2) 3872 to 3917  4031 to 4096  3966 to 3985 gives 0.30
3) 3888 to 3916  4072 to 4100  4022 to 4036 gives -0.11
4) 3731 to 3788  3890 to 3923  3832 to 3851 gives 0.34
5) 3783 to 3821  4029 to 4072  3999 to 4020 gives -0.10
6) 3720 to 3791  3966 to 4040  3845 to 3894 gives 0.31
